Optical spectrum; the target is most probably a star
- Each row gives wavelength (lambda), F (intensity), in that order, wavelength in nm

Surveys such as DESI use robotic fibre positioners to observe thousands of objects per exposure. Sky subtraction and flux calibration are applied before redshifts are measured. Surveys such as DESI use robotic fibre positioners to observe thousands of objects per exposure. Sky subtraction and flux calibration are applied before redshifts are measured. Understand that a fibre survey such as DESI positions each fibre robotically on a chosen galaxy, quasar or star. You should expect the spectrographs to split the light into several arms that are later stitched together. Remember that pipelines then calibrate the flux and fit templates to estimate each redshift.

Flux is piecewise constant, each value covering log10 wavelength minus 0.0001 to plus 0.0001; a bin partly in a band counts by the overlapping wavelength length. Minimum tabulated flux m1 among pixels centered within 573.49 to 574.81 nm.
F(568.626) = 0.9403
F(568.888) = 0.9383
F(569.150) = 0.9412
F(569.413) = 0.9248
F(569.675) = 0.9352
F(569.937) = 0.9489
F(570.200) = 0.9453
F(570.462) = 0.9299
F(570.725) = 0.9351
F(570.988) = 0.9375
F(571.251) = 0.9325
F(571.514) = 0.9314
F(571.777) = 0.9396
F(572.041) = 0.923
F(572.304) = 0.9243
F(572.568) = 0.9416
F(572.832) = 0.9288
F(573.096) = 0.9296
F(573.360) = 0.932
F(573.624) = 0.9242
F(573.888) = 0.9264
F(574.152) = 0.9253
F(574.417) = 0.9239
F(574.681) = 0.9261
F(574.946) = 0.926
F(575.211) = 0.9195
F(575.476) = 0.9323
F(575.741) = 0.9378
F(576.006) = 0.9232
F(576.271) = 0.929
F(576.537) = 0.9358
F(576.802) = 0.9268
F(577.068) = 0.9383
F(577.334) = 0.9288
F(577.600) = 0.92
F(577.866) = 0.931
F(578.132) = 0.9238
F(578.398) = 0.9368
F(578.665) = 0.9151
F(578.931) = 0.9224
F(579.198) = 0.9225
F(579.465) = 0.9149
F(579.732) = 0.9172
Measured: 0.9239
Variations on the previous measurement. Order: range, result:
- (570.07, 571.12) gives 0.9299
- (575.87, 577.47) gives 0.9232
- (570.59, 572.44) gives 0.923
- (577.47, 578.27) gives 0.92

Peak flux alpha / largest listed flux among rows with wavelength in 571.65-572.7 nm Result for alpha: 0.9416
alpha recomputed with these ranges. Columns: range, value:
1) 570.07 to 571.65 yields 0.9453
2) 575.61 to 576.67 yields 0.9378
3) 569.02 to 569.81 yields 0.9412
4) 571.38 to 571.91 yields 0.9396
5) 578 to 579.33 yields 0.9368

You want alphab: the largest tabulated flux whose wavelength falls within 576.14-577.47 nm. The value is 0.9383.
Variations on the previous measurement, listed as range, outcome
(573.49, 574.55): 0.9264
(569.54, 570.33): 0.9489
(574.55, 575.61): 0.9323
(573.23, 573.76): 0.932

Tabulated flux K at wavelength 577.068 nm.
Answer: 0.9383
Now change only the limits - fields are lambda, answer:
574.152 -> 0.9253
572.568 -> 0.9416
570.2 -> 0.9453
